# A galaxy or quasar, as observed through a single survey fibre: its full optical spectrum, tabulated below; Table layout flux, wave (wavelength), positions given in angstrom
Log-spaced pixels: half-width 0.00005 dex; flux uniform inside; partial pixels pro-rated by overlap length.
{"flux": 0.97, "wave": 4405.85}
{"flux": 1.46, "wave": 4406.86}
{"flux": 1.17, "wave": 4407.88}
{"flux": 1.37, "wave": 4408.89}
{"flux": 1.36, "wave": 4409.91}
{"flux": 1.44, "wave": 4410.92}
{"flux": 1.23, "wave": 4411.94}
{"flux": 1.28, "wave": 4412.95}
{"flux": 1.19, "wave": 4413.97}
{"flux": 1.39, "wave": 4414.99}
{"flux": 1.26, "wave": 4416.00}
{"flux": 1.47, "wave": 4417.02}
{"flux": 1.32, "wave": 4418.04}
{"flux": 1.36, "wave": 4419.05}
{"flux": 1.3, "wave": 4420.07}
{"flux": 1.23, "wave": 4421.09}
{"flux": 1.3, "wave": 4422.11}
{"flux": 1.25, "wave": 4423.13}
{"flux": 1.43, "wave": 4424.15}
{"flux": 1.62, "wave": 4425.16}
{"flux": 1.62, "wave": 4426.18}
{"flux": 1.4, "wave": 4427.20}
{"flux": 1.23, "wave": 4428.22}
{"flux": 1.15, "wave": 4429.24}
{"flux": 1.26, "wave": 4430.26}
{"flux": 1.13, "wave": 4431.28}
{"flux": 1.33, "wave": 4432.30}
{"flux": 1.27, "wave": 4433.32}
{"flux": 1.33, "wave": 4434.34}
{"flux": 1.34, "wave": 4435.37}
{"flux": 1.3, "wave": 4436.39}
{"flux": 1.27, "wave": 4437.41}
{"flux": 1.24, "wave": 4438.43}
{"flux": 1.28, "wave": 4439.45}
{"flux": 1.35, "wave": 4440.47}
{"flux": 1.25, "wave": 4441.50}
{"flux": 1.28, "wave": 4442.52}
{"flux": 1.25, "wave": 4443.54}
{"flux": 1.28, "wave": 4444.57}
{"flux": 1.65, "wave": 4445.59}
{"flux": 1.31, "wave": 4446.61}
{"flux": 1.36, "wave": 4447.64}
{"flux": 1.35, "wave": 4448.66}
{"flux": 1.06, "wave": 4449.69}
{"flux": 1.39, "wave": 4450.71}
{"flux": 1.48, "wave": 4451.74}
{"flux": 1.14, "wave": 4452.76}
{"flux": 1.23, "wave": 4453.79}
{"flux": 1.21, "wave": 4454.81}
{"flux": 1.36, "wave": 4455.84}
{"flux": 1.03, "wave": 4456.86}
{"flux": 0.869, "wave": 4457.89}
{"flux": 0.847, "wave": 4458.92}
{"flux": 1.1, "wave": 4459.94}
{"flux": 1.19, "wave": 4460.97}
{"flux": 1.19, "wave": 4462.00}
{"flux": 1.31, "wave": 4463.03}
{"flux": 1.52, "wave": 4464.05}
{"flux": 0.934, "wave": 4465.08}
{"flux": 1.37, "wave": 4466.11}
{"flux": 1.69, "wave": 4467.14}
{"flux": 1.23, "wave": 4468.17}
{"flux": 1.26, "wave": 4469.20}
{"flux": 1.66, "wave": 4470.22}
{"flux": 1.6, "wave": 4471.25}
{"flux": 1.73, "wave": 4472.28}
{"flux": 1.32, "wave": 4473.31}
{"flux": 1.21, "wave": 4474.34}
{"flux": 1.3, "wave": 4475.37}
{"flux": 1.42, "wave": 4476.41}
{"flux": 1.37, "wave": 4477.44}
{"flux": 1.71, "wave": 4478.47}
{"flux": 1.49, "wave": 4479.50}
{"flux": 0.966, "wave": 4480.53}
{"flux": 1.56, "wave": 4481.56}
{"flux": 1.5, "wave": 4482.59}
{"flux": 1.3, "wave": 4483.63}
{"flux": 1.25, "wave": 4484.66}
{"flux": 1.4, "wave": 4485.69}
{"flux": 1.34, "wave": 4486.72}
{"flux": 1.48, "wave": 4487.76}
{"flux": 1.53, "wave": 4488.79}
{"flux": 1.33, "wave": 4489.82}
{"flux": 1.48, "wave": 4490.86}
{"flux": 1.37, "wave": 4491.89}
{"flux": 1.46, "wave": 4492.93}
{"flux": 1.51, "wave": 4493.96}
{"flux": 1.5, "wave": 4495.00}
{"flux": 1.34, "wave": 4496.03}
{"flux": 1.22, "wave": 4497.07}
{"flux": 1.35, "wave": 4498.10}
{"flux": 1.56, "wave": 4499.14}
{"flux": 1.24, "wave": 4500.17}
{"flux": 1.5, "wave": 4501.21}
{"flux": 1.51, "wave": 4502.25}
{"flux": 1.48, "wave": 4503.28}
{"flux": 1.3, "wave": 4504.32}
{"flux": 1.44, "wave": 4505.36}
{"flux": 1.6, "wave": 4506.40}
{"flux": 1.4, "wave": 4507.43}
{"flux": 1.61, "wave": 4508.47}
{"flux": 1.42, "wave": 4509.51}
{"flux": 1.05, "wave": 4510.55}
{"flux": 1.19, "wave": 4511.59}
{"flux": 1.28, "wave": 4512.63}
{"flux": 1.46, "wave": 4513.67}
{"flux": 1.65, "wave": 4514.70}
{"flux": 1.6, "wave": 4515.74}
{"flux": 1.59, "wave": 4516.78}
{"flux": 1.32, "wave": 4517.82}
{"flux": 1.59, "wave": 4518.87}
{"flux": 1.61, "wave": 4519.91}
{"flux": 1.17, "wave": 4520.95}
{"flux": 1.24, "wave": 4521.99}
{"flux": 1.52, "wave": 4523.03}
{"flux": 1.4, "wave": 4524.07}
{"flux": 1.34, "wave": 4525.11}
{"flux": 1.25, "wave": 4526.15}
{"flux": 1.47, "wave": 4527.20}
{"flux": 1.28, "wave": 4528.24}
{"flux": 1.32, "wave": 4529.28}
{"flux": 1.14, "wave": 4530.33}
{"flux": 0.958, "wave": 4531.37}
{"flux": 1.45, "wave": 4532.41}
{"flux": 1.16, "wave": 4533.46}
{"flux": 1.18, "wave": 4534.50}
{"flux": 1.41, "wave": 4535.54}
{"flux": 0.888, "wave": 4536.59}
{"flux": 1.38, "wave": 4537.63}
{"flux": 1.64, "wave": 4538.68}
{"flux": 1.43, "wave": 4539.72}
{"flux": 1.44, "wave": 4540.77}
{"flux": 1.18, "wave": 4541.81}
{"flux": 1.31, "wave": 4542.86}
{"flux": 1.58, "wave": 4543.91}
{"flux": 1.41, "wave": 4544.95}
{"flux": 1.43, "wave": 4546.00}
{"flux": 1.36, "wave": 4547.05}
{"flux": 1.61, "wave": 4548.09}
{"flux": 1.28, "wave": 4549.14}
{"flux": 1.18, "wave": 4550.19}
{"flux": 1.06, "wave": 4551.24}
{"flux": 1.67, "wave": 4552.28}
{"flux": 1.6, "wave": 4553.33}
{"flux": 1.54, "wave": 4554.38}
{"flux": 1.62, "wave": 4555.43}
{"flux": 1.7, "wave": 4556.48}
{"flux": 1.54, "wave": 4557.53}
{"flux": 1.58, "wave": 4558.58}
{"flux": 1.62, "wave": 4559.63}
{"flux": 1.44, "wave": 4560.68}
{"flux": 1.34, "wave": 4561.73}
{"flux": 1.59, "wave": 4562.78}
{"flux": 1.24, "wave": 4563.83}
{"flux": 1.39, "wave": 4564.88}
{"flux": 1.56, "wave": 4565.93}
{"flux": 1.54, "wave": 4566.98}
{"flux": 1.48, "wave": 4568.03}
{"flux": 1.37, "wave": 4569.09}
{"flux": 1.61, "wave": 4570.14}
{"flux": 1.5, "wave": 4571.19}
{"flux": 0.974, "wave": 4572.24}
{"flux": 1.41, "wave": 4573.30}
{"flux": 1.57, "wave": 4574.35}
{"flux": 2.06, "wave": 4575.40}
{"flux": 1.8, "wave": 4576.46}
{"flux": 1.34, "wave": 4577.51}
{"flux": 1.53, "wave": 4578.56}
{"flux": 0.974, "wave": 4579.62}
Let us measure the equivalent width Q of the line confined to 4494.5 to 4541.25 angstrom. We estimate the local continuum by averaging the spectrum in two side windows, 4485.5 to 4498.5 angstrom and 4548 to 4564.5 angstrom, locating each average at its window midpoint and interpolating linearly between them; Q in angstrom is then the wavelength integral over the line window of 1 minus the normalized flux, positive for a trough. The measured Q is 1.9 angstrom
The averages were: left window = 1.41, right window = 1.47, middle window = 1.37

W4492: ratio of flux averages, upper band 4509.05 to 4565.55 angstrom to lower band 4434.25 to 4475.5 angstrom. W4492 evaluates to 1.08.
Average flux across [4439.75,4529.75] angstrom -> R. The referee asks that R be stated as 1.36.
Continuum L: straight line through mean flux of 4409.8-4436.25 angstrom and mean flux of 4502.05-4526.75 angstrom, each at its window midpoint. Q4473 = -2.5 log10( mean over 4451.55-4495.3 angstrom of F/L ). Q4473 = 0.028 mag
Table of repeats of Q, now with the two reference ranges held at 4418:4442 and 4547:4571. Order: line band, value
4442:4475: 1.4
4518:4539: 1.8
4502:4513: 0.2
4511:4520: -0.3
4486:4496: -0.3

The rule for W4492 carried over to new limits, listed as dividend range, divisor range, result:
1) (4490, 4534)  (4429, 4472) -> 1.08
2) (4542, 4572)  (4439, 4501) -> 1.09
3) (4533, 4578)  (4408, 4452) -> 1.09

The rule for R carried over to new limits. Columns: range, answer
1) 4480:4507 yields 1.4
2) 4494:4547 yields 1.38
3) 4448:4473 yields 1.28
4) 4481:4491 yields 1.41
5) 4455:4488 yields 1.33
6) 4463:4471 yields 1.38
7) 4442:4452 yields 1.34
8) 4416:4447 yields 1.33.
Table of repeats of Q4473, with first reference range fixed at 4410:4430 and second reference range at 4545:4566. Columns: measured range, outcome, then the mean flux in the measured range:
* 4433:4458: 0.07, 1.28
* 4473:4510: 0.00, 1.41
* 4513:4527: -0.01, 1.44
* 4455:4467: 0.17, 1.17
